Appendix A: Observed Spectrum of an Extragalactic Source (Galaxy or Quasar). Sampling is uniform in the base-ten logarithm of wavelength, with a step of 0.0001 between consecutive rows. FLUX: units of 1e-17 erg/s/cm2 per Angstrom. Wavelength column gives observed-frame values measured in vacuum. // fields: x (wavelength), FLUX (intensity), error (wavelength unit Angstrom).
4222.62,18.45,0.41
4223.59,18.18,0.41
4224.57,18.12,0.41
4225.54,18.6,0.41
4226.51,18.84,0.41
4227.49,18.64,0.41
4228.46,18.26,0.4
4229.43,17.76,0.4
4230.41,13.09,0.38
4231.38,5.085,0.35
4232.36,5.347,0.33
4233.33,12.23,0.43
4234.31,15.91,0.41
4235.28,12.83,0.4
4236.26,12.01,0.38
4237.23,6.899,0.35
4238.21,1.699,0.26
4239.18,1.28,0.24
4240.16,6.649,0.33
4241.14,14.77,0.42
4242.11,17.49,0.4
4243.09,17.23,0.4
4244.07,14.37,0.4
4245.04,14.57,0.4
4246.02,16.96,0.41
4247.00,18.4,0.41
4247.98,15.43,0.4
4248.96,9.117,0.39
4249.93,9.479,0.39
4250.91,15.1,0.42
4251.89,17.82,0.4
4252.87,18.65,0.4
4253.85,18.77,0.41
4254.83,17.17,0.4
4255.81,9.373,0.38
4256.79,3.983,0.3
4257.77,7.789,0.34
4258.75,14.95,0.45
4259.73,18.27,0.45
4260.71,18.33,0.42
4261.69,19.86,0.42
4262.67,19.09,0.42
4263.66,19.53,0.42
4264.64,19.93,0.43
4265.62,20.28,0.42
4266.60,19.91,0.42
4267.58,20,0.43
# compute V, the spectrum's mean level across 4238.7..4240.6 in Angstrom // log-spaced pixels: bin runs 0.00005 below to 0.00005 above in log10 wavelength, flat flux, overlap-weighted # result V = 3.9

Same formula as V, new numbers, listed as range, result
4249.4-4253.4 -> 15.2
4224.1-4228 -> 18.6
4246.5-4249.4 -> 14.4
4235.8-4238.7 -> 6.82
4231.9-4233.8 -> 8.83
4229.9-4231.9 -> 9.08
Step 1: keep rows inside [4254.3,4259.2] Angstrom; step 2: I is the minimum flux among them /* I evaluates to 3.983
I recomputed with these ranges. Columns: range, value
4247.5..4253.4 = 9.117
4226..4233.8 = 5.085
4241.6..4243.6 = 17.23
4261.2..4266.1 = 19.09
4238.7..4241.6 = 1.28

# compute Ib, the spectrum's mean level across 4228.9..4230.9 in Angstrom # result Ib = 15.5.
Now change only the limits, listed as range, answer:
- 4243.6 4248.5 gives 15.9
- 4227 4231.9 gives 14.5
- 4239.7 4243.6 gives 14.1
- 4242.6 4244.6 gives 15.8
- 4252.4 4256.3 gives 16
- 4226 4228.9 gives 18.6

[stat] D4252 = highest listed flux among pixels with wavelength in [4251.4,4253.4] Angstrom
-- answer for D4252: 18.65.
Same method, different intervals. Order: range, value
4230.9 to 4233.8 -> 12.23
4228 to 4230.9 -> 18.26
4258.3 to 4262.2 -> 19.86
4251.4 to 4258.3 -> 18.77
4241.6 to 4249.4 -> 18.4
